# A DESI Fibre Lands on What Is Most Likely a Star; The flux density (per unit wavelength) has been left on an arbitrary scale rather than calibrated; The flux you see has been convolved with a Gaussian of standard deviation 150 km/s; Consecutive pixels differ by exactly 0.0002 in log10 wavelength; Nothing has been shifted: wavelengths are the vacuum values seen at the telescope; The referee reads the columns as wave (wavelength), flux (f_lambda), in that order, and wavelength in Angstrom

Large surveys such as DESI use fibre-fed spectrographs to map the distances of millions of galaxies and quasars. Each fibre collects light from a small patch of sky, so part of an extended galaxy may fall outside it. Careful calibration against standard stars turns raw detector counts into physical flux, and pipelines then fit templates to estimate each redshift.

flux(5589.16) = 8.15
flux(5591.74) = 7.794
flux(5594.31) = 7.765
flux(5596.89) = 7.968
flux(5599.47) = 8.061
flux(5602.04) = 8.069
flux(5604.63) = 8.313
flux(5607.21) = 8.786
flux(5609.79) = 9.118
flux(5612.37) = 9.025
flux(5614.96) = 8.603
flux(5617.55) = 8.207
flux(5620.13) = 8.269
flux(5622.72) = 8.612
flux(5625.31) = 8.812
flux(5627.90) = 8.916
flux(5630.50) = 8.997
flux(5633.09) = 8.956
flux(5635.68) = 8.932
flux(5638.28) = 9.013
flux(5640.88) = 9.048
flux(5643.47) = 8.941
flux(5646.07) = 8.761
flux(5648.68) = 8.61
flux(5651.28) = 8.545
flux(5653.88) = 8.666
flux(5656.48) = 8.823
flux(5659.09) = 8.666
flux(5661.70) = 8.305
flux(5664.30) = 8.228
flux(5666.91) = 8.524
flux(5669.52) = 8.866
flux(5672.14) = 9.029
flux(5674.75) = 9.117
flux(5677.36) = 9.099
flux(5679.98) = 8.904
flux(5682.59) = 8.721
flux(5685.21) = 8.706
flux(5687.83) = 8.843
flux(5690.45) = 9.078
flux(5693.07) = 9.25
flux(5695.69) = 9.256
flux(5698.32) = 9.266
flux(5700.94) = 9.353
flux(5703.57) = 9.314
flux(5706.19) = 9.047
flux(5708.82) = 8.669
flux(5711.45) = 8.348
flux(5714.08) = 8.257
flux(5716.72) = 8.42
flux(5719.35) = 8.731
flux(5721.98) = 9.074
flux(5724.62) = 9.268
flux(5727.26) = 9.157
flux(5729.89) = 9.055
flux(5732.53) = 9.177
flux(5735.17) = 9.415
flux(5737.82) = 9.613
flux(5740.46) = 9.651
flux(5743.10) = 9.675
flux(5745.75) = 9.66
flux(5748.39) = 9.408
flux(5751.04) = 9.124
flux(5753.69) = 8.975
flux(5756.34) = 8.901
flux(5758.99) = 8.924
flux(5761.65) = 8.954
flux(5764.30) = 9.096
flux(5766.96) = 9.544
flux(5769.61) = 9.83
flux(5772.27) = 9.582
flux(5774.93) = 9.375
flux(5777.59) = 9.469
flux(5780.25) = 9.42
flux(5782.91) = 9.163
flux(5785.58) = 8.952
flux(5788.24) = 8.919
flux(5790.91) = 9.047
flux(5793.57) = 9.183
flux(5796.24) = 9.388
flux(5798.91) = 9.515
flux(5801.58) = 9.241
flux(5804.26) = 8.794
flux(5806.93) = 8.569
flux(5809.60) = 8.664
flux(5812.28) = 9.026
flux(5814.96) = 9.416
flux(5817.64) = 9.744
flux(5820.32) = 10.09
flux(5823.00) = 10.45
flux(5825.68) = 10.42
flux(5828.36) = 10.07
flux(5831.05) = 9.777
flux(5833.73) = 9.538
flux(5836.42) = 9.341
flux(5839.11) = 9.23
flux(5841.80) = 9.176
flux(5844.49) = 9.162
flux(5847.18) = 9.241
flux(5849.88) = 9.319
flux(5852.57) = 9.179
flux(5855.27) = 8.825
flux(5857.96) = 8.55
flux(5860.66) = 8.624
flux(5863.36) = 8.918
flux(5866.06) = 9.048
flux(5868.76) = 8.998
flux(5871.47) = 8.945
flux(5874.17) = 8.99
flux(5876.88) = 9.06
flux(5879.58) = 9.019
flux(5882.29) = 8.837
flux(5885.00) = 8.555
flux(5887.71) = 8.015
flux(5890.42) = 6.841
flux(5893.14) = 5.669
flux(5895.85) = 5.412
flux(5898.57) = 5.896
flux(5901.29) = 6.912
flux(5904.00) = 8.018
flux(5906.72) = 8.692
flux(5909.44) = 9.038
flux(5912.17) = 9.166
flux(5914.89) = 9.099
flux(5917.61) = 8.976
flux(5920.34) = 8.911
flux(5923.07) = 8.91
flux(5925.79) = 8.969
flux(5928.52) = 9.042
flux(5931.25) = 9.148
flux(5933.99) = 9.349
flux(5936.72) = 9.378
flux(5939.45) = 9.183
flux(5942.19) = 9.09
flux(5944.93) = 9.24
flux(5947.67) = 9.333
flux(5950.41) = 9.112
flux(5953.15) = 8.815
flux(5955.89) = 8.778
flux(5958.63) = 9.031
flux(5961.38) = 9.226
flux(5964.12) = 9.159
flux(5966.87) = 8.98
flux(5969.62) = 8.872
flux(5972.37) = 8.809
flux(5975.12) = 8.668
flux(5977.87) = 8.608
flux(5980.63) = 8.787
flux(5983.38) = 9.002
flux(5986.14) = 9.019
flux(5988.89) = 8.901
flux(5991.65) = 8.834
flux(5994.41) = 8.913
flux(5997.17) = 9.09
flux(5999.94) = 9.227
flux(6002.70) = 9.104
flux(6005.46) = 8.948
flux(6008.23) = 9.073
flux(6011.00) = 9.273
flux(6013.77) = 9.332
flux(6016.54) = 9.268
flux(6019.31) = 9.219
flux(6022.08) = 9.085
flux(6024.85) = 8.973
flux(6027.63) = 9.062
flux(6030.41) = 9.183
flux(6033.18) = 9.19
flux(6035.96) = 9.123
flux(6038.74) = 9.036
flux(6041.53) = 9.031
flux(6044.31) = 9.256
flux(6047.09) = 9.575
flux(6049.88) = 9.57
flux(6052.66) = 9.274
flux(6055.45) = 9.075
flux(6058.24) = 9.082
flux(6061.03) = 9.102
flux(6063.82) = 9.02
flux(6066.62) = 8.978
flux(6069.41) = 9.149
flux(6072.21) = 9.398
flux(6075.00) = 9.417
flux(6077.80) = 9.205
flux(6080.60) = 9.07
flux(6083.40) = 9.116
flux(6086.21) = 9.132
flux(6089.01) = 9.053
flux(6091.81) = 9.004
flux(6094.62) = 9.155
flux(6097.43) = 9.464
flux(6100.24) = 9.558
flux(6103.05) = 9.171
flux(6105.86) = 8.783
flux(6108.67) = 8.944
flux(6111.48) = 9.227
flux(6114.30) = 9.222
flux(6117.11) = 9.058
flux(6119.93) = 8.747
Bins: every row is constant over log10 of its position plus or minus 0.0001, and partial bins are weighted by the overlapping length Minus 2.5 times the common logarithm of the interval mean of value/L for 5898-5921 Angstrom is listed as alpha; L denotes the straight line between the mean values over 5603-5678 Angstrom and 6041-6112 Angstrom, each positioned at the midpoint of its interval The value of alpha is 0.08 mag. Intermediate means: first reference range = 8.74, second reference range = 9.19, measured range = 8.37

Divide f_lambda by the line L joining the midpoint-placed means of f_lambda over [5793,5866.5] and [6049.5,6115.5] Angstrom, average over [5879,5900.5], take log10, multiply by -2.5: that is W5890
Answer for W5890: 0.27 mag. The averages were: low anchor 9.31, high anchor 9.17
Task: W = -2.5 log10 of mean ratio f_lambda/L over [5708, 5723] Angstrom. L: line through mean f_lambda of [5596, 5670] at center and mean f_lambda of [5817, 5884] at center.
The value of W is 0.04 mag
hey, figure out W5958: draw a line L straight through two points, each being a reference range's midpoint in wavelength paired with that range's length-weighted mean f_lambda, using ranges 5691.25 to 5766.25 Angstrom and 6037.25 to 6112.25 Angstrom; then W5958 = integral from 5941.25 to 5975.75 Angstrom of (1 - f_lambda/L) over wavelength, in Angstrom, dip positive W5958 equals 0.5 Angstrom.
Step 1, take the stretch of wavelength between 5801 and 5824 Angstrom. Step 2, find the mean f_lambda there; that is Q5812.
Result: 9.32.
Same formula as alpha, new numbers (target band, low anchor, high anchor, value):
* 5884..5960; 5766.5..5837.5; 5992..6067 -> 0.10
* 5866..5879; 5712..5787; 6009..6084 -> 0.02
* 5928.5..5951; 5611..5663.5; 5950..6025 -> -0.03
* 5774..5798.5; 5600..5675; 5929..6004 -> -0.05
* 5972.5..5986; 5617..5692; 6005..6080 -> 0.04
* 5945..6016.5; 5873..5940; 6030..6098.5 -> -0.03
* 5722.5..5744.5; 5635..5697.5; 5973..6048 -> -0.06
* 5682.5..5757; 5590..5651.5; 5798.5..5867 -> -0.02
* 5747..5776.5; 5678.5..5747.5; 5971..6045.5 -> -0.02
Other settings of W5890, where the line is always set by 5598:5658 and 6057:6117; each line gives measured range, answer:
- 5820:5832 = -0.15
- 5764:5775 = -0.08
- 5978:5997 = 0.02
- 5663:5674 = 0.01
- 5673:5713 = -0.03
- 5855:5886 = 0.01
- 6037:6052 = -0.02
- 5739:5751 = -0.09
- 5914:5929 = 0.00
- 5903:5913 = 0.03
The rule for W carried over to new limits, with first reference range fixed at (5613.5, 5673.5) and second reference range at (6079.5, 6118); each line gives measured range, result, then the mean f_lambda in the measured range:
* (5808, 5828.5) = -0.10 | 9.7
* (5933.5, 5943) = -0.03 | 9.25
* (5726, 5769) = -0.06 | 9.28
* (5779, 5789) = -0.03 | 9.12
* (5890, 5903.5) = 0.40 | 6.22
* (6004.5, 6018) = -0.01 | 9.18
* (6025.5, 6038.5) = 0.00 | 9.12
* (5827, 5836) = -0.10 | 9.75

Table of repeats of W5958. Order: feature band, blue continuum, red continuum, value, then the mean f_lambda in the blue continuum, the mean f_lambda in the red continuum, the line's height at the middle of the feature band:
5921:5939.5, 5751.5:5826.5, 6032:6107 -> 0.2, 9.3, 9.19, 9.24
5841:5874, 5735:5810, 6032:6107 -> 0.8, 9.25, 9.19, 9.23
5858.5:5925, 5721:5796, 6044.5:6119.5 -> 6.9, 9.27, 9.18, 9.24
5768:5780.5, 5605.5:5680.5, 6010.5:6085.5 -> -0.9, 8.77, 9.19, 8.9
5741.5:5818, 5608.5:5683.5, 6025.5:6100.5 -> -2.7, 8.77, 9.19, 8.9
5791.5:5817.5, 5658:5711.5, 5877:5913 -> -2.8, 8.9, 7.72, 8.23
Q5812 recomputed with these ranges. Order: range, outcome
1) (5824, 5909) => 8.6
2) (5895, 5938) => 8.47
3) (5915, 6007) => 9.01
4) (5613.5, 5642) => 8.76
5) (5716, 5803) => 9.25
